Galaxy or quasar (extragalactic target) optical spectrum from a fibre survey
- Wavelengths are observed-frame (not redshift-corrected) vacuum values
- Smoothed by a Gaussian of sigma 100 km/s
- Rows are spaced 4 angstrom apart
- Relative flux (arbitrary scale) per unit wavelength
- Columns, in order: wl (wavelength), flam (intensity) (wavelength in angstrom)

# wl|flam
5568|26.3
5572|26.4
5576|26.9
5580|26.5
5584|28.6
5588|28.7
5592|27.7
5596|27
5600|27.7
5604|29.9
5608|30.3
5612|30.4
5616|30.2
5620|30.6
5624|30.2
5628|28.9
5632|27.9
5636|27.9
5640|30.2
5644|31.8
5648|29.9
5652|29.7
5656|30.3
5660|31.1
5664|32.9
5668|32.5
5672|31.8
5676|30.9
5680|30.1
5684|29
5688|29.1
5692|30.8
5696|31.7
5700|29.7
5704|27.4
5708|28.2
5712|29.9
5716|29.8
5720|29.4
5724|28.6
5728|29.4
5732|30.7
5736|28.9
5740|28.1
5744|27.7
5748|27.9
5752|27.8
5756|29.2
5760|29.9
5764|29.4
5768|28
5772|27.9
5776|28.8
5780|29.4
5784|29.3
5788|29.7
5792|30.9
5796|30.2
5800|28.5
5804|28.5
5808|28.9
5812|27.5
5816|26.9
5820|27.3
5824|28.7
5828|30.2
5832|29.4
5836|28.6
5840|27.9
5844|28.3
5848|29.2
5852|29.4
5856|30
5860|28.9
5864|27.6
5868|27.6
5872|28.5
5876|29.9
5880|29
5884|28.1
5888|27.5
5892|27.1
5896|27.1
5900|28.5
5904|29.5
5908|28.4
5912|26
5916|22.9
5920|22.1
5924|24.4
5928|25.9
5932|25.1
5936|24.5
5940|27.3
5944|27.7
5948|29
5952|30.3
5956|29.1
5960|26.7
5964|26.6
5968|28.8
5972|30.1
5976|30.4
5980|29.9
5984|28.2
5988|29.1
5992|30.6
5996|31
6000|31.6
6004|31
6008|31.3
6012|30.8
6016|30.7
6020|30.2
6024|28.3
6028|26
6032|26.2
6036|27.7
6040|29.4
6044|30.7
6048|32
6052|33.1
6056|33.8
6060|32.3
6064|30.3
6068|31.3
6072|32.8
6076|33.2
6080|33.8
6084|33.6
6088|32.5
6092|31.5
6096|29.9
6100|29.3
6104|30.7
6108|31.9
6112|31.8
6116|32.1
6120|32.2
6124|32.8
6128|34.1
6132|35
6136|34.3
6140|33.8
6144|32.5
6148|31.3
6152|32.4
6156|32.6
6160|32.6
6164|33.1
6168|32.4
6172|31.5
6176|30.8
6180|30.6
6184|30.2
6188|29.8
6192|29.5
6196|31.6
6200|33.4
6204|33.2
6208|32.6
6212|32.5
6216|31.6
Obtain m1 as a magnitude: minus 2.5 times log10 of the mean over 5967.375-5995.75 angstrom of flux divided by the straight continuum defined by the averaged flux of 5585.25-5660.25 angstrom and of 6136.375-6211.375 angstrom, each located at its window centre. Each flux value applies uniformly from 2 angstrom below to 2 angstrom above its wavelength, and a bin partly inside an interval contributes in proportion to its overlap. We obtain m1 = 0.049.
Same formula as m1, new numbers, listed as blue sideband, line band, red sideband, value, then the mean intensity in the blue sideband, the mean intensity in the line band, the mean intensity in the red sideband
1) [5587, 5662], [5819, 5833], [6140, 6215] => 0.051 mag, 29.5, 29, 31.9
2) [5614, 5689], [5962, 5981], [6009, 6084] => 0.057 mag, 30.3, 29.1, 30.8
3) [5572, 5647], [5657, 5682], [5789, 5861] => -0.094 mag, 28.9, 31.5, 28.9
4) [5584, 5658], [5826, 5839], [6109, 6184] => 0.049 mag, 29.4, 29.3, 32.5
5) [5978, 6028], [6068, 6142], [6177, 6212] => -0.059 mag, 30.1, 32.5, 31.4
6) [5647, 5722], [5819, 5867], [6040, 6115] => 0.076 mag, 30.2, 28.8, 31.9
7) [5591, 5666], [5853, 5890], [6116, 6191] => 0.085 mag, 29.7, 28.6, 32.3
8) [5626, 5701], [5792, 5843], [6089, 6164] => 0.086 mag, 30.3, 28.6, 32.3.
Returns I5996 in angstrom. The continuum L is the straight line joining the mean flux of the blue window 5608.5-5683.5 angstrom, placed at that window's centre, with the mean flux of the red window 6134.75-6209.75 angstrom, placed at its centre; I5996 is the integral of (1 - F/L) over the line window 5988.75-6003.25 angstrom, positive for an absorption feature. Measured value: 0.3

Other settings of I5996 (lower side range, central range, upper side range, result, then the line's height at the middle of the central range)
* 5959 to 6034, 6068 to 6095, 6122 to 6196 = -1.6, 30.8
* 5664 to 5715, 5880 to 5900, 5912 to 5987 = 0.1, 27.9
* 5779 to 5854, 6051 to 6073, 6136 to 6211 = -0.9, 31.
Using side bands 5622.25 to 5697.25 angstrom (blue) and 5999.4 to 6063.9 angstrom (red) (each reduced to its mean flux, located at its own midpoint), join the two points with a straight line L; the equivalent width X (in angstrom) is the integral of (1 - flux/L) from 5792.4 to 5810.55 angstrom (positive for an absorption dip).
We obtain 0.70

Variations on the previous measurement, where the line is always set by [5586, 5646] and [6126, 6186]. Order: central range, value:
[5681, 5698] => -0.24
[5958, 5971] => 1.57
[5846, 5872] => 1.66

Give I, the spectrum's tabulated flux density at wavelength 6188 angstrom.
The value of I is 29.8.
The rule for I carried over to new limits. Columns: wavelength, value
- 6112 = 31.8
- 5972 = 30.1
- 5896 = 27.1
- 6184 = 30.2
